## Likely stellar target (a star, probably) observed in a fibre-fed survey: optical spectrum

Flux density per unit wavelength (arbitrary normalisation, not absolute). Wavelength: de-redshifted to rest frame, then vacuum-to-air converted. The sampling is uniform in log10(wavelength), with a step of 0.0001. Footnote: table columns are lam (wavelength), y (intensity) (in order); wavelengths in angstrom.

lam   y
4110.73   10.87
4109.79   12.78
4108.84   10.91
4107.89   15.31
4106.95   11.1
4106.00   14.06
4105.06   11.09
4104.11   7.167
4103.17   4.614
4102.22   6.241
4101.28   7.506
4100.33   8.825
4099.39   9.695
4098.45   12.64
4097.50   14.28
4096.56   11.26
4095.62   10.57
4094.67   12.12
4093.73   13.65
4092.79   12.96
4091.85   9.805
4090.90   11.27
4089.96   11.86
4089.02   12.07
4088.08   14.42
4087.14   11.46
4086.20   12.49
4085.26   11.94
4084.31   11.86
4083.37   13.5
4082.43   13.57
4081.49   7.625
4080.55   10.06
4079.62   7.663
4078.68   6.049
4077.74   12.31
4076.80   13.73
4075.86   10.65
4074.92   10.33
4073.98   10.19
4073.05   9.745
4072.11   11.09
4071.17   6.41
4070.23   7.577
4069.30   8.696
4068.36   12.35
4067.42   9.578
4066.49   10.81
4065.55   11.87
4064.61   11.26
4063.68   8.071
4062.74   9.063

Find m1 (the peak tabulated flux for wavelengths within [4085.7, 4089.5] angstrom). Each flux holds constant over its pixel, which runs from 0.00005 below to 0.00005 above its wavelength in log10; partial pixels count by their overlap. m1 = 14.42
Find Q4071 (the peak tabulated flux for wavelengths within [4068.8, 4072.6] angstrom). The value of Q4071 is 11.09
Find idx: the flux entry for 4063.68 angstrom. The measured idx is 8.071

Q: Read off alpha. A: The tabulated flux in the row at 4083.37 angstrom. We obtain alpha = 13.5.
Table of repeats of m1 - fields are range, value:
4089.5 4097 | 13.65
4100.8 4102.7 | 7.506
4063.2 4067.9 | 11.87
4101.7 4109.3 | 15.31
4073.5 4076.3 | 10.65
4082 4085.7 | 13.57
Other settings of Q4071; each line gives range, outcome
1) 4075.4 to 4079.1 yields 13.73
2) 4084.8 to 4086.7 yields 12.49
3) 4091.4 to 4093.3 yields 12.96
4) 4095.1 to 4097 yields 11.26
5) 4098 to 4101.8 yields 12.64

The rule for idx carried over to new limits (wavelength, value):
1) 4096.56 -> 11.26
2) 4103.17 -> 4.614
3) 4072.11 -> 11.09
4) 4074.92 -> 10.33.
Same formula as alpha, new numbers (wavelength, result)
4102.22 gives 6.241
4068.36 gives 12.35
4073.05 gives 9.745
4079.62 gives 7.663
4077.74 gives 12.31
